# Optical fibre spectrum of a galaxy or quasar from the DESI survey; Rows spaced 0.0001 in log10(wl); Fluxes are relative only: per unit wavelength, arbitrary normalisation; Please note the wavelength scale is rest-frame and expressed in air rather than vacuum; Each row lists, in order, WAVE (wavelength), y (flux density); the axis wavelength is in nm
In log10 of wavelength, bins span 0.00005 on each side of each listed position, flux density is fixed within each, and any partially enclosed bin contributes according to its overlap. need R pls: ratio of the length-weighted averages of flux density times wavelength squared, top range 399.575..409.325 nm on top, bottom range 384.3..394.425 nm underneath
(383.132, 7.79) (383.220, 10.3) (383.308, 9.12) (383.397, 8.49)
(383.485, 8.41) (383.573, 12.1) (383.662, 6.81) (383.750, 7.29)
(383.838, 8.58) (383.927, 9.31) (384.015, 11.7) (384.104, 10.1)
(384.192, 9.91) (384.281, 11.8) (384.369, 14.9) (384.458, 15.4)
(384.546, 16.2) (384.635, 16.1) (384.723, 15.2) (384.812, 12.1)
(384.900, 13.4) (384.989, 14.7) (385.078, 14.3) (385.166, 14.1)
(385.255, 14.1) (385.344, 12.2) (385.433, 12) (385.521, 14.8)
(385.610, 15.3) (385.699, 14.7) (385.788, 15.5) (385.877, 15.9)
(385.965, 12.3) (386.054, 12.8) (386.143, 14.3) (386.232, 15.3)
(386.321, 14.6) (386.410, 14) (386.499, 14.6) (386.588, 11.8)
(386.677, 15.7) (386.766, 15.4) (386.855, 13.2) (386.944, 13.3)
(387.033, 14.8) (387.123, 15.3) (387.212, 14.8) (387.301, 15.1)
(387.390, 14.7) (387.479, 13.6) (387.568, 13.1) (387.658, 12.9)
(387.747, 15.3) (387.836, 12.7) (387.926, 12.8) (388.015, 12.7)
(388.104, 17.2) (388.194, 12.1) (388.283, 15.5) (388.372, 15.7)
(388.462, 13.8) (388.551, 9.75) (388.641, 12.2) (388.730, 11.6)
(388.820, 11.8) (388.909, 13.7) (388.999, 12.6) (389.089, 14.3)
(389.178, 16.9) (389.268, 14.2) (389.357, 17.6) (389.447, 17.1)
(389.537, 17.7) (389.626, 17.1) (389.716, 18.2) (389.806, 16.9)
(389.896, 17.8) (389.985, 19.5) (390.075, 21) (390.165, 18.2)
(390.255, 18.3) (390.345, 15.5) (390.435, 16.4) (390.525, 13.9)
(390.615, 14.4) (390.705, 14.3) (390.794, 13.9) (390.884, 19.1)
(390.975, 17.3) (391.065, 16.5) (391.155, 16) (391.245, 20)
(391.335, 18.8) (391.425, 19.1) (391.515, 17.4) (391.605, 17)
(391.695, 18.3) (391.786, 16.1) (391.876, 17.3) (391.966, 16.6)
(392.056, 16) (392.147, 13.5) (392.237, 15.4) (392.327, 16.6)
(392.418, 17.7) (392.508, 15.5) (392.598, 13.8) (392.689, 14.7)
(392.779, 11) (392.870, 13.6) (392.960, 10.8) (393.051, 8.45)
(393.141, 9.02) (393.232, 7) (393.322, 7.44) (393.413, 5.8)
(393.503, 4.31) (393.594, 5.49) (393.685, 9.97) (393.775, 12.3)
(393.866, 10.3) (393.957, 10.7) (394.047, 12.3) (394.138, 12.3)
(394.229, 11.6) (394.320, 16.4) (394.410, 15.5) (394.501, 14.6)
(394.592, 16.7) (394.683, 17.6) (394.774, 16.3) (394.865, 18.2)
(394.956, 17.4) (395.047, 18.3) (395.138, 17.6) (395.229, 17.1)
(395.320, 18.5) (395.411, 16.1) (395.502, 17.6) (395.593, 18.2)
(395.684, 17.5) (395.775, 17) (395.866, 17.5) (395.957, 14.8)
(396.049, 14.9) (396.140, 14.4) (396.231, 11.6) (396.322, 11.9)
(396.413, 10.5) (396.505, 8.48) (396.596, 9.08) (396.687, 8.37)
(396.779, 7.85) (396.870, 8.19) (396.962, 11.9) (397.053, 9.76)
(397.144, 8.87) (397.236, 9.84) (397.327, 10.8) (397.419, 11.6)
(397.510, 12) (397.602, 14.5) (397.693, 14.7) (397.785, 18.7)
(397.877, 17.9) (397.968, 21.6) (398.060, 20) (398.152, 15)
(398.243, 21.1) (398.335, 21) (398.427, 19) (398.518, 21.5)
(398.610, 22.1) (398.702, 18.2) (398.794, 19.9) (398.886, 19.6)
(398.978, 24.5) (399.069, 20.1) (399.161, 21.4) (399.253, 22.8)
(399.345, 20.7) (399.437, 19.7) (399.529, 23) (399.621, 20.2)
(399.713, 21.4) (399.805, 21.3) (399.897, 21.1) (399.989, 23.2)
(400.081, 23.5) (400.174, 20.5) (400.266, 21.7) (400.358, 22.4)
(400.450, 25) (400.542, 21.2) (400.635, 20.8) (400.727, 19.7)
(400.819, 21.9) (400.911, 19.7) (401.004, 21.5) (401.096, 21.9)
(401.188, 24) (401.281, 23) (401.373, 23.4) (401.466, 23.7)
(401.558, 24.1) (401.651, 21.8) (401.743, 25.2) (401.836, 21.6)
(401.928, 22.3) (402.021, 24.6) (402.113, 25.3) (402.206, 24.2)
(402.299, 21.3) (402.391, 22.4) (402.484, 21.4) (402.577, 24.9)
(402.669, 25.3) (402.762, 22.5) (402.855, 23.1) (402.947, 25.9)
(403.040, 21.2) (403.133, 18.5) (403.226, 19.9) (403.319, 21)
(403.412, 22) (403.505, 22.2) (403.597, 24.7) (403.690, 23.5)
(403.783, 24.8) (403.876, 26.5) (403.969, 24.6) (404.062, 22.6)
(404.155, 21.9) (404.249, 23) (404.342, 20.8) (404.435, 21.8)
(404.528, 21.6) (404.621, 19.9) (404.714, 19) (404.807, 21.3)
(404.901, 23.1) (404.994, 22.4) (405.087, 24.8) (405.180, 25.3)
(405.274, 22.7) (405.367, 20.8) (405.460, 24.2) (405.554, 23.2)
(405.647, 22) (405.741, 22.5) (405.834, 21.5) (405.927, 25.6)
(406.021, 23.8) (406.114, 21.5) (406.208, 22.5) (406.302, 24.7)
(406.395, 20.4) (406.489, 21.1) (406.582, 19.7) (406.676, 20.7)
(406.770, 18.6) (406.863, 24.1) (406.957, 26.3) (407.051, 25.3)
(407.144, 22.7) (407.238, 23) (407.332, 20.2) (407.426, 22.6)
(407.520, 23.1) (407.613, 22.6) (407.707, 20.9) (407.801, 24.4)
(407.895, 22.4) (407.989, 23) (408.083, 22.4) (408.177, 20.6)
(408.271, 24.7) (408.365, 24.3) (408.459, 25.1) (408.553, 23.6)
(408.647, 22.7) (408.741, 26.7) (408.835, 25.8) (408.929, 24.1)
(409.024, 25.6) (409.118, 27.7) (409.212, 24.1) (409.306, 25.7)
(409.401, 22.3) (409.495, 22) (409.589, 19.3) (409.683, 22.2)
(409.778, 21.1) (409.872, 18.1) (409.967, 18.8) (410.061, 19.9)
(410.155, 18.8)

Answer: 1.72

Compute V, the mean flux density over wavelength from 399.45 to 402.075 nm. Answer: 22.3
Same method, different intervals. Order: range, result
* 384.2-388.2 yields 14.1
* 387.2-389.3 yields 13.7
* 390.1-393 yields 16.1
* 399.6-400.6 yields 22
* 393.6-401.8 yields 17.4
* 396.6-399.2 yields 16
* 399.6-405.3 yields 22.5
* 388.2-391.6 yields 16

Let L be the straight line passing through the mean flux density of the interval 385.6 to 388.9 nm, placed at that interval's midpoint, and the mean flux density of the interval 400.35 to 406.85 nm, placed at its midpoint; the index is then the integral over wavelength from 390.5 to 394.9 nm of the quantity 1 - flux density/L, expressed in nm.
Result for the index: 0.71 nm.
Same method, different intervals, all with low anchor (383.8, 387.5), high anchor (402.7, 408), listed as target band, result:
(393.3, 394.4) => 0.46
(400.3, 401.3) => -0.07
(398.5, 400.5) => -0.16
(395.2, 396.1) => 0.06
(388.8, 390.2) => -0.10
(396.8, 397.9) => 0.39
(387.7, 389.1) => 0.15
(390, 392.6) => -0.08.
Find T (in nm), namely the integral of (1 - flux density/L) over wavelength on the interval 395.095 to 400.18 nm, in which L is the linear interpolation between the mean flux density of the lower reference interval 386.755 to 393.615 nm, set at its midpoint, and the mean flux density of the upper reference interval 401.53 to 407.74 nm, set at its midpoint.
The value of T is 0.57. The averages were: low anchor 14.6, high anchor 22.7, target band 16.8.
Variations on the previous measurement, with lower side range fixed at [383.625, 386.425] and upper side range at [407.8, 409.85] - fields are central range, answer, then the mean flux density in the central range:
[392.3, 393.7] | 0.500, 10.6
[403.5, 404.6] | -0.086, 23.1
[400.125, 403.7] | -0.353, 22.5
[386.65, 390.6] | -0.085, 15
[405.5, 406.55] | -0.013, 22.6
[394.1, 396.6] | 0.317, 15.4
